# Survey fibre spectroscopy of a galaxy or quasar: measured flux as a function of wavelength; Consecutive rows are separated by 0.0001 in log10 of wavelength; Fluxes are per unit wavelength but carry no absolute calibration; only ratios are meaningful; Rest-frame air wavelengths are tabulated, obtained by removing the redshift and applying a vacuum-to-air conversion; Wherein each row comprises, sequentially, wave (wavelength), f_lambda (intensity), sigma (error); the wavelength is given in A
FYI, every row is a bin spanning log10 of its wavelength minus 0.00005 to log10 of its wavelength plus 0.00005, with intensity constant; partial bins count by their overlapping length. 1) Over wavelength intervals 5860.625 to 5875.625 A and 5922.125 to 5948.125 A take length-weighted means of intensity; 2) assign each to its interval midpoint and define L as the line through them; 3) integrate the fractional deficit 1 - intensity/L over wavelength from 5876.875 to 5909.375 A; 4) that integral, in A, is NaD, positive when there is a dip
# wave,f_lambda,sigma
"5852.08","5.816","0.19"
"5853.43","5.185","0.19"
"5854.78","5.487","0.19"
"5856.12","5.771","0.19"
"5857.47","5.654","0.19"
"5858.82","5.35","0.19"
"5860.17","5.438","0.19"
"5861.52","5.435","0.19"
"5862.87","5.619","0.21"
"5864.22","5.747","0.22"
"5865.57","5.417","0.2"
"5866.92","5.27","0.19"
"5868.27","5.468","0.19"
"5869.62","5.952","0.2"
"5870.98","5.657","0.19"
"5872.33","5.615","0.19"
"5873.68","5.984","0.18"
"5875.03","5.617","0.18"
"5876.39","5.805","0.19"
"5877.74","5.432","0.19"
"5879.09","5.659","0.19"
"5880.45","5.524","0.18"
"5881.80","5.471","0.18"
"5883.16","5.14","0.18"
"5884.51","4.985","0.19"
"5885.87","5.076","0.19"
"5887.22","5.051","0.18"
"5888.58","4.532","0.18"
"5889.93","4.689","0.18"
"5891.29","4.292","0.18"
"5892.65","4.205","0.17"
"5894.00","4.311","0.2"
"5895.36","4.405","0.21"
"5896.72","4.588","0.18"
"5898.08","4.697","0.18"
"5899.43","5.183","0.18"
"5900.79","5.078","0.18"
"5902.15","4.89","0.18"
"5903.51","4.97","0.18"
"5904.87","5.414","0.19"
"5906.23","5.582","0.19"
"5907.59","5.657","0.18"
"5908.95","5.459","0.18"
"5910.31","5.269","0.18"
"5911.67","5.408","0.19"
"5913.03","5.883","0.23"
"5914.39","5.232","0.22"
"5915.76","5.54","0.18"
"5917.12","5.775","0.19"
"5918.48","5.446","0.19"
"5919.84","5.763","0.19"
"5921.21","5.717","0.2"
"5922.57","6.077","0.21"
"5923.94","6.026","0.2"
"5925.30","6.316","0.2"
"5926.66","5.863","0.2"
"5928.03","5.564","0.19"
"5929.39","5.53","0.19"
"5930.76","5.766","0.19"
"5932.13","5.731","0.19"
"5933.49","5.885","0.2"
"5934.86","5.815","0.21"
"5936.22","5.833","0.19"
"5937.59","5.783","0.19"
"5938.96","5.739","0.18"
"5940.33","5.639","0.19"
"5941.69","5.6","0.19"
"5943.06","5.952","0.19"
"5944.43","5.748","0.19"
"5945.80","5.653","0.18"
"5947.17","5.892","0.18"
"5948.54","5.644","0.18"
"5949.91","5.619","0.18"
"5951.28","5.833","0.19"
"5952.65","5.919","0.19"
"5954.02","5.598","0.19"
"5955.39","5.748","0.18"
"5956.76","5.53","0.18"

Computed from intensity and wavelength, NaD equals 3.8 A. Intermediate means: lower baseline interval 5.61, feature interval 5.01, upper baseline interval 5.81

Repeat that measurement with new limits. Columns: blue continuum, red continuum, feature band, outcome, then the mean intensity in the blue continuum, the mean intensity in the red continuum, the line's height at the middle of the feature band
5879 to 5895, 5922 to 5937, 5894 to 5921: 0.5 A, 4.87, 5.85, 5.35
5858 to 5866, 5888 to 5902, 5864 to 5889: -1.6 A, 5.5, 4.61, 5.11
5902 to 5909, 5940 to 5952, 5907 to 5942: -1.1 A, 5.35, 5.74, 5.53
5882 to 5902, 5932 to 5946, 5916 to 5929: -1.0 A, 4.75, 5.77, 5.41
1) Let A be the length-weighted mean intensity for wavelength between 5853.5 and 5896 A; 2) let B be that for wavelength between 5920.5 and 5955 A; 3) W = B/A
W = 1.09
